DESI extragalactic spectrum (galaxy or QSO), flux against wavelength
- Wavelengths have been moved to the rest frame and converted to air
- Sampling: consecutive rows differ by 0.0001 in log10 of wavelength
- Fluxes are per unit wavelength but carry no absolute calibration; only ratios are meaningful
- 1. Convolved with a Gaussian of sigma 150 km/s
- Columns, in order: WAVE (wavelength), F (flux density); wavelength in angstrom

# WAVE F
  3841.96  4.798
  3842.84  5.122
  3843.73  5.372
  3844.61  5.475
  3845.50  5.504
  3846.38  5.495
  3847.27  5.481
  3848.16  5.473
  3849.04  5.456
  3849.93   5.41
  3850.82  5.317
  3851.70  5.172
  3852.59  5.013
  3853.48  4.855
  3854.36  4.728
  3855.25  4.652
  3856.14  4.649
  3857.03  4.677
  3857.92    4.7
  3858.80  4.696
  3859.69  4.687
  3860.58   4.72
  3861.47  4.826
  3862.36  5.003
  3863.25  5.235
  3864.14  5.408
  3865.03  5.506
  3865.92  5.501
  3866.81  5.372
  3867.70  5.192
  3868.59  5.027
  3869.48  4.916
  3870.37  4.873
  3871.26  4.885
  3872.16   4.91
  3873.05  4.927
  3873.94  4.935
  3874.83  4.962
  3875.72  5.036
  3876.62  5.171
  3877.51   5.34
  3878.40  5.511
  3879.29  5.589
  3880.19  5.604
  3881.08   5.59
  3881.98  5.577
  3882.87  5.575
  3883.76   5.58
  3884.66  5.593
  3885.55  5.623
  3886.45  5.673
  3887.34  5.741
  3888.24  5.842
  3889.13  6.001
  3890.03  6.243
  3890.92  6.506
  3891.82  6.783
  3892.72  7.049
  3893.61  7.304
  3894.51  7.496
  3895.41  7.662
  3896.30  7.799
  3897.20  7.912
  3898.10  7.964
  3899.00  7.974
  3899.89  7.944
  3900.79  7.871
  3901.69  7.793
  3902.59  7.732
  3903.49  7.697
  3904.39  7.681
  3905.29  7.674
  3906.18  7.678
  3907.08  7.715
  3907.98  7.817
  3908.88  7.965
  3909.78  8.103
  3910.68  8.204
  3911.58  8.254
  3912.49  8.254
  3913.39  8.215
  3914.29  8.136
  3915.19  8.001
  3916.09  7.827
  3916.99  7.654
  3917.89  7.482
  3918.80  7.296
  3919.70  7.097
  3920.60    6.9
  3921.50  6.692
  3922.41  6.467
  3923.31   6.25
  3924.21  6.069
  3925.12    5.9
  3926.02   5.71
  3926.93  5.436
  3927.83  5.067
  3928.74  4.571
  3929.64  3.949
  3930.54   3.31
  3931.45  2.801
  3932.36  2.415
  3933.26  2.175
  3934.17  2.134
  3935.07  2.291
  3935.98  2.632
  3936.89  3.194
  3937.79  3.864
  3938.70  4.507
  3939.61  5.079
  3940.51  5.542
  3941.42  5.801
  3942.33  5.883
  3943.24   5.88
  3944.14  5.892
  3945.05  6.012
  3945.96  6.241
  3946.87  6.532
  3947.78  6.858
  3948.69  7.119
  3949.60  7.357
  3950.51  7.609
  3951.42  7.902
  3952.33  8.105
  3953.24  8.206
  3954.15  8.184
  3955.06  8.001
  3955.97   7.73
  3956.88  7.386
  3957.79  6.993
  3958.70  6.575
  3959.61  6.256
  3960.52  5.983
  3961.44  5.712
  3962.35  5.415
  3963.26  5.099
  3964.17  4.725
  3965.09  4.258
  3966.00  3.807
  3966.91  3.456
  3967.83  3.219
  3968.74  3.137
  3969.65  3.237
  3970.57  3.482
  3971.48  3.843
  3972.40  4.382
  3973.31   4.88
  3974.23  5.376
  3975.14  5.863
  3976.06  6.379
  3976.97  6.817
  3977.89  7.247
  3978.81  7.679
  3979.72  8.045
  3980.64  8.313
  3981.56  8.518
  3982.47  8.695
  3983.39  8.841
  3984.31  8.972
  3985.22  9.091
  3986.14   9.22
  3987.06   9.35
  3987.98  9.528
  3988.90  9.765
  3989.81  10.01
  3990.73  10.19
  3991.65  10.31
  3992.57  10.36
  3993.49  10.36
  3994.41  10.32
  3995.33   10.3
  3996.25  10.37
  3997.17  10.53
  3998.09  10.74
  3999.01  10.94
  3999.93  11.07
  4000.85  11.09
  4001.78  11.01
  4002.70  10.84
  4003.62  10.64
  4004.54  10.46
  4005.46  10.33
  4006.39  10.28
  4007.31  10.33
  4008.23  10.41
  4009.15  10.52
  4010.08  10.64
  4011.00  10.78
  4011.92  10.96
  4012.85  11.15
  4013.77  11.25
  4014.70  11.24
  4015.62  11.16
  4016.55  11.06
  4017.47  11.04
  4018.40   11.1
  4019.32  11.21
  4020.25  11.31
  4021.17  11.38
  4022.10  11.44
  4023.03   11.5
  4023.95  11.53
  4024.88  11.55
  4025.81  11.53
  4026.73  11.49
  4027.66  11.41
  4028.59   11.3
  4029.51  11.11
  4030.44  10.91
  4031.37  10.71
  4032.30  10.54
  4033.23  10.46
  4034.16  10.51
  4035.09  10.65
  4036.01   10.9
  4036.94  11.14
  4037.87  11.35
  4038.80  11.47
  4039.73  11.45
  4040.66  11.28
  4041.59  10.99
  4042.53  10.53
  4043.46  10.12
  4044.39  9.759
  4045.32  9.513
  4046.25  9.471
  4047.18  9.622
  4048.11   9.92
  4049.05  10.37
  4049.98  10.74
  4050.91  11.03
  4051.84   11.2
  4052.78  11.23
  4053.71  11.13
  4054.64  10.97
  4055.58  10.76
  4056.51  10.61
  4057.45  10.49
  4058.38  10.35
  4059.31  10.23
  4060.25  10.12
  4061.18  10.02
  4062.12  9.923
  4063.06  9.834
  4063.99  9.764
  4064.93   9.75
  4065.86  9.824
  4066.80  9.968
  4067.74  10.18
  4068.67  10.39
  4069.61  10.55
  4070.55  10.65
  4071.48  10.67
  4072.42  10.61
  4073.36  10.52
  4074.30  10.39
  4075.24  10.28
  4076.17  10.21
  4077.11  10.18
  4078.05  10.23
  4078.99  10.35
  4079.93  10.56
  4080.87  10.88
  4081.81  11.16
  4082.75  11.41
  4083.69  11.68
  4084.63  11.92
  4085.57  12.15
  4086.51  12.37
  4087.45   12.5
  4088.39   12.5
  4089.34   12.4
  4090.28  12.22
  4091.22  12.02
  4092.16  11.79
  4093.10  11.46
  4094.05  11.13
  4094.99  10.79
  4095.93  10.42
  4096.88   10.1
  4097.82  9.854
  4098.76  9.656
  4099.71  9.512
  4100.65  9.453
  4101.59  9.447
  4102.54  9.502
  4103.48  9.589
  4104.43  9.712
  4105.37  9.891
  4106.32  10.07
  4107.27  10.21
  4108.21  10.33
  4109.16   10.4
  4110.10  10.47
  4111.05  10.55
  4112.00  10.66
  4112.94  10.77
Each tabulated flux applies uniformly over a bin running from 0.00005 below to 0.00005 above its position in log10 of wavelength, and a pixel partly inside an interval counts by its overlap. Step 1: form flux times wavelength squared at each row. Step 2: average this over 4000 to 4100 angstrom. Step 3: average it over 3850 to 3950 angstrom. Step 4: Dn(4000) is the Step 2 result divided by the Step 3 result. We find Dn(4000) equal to 1.97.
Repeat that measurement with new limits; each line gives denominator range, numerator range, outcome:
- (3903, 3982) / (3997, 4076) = 1.85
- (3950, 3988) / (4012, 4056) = 1.73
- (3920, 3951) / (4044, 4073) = 2.14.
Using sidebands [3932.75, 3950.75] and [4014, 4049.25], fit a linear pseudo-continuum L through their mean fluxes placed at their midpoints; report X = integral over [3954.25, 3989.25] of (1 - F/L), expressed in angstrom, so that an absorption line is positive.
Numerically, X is 3.0 angstrom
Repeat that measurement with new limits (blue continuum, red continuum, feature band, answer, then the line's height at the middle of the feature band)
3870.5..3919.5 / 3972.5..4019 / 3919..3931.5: 3.38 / 7.65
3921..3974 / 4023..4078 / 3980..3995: -4.31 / 7.36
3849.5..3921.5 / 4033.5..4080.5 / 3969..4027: -2.91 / 9.02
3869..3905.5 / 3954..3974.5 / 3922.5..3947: 4.31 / 5.63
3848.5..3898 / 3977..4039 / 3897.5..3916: -3.21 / 6.76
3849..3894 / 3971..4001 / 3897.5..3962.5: 4.99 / 7.06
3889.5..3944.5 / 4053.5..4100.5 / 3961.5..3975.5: 6.23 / 7.76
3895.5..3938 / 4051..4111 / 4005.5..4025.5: -4.68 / 8.93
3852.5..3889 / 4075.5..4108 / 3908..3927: -2.79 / 6.37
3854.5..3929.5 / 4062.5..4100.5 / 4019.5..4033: -2.51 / 9.49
